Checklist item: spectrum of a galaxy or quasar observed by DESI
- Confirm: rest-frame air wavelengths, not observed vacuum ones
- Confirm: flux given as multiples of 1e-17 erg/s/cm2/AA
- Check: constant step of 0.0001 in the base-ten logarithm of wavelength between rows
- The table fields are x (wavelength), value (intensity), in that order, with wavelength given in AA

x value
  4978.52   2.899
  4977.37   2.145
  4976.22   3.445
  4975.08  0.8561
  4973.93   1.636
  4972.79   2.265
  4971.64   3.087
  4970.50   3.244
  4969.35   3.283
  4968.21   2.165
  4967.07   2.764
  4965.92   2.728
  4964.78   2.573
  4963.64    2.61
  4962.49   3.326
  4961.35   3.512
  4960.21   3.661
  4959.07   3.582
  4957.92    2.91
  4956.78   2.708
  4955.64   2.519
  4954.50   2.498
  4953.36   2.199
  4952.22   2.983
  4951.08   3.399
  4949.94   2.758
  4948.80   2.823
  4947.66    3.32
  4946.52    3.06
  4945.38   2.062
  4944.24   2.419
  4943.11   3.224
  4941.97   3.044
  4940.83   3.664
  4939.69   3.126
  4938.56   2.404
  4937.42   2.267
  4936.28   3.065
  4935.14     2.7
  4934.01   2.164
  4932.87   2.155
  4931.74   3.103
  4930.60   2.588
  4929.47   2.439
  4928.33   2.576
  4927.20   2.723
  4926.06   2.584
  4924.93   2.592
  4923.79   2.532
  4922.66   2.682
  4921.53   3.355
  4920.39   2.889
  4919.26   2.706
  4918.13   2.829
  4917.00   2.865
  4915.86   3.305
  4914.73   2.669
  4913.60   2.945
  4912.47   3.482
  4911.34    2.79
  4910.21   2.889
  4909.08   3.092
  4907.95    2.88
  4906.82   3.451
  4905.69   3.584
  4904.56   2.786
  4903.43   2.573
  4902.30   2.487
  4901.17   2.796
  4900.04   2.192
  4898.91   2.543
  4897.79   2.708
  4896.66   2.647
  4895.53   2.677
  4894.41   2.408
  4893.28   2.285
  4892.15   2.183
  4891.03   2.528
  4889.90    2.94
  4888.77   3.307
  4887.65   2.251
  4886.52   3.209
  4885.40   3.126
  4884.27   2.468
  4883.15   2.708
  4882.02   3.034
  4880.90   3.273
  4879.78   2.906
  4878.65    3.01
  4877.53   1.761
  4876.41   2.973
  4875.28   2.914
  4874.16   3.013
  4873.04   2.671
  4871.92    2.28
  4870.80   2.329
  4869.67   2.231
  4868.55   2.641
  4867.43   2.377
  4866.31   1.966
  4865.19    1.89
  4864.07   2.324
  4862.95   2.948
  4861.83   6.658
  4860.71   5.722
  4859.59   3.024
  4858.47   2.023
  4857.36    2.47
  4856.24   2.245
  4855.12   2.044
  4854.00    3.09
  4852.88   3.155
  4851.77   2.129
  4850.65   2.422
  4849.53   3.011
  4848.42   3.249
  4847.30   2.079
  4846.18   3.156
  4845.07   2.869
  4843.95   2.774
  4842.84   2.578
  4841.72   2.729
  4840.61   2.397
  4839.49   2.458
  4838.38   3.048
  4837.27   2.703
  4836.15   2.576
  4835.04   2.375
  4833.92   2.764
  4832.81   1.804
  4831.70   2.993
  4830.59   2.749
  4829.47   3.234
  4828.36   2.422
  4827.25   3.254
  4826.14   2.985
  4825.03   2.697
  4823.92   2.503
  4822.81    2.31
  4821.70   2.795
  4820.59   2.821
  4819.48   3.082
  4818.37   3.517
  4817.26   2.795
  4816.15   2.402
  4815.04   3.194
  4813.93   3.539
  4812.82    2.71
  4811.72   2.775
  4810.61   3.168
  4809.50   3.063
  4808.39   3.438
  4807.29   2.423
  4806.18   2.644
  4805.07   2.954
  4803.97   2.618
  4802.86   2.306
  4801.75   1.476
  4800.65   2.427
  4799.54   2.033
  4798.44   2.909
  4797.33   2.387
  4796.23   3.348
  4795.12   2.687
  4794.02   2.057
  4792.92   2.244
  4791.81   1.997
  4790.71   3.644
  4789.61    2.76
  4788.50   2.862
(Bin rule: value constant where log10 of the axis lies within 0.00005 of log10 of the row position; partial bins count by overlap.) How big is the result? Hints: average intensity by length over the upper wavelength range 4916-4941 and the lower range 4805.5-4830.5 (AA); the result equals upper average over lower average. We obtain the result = 0.94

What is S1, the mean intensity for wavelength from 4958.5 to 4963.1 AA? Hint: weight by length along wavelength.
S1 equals 3.51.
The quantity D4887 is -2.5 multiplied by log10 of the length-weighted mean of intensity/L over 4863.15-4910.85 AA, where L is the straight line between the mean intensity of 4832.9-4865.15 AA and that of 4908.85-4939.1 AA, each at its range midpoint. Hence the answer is 0.05 mag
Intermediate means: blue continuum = 2.86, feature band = 2.68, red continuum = 2.75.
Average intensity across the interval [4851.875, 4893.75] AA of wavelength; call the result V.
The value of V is 2.8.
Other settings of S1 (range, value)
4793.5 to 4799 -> 2.68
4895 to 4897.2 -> 2.66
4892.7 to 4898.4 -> 2.55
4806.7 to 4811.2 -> 3.02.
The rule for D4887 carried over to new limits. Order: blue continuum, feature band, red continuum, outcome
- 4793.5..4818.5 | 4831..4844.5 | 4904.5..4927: 0.07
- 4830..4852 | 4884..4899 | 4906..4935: 0.03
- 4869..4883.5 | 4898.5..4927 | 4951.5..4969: -0.03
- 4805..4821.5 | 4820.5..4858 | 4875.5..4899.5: 0.08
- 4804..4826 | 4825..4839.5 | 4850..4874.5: 0.05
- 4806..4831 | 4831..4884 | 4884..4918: 0.04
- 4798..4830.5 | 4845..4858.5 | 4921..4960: 0.06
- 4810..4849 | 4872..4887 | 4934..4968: 0.00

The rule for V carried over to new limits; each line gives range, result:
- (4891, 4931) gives 2.76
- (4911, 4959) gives 2.8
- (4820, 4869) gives 2.78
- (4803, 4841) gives 2.8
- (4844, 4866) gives 2.96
